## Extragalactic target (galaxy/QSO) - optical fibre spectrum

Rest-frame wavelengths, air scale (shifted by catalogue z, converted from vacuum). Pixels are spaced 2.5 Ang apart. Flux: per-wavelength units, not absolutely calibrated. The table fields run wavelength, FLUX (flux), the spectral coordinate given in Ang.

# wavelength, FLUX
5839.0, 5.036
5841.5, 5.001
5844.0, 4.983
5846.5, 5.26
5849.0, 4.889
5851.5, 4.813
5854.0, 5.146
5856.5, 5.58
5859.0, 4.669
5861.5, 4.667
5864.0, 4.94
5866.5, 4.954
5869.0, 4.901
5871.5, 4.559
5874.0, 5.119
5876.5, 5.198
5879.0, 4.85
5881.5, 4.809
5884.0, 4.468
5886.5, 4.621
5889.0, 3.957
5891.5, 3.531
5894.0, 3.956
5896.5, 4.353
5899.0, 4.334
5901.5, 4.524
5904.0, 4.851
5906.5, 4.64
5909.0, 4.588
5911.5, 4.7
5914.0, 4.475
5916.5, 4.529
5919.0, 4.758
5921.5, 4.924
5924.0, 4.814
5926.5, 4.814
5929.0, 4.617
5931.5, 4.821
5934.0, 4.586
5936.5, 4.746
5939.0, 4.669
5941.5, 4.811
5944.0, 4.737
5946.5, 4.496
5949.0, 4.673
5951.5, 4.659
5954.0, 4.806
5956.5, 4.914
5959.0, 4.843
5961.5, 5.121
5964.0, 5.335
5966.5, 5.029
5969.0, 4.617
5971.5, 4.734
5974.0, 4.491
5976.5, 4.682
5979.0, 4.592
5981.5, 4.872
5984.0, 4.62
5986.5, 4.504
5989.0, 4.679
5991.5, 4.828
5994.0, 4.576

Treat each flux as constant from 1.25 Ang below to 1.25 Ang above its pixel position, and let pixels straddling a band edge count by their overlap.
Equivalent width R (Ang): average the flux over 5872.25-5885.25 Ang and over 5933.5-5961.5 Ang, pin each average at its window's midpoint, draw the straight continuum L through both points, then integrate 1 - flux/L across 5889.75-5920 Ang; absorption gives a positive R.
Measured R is 2.5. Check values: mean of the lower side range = 4.88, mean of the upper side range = 4.74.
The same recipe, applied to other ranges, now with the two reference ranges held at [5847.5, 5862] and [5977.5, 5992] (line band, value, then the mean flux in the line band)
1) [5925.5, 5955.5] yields 0.5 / 4.7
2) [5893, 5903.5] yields 1.2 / 4.34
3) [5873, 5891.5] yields 1.1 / 4.63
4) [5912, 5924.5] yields 0.4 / 4.69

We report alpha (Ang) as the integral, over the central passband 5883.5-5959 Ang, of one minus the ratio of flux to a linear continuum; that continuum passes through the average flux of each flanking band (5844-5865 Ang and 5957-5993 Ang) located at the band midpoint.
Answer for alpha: 4.5 Ang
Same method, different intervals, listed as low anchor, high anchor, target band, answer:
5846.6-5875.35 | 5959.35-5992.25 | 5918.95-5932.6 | 0.16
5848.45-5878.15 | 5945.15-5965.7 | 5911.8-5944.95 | 1.17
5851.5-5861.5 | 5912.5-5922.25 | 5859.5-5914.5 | 2.88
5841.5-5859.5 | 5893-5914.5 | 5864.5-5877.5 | -0.26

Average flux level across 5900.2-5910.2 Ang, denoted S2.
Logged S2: 4.65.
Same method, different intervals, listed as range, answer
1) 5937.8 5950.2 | 4.68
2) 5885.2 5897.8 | 4.09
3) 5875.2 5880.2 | 5.03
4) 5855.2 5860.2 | 5.13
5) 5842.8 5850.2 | 5.05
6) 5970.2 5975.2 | 4.61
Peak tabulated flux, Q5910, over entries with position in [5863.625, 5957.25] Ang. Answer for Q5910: 5.198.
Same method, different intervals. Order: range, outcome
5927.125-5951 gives 4.821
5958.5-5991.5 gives 5.335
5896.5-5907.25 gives 4.851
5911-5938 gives 4.924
